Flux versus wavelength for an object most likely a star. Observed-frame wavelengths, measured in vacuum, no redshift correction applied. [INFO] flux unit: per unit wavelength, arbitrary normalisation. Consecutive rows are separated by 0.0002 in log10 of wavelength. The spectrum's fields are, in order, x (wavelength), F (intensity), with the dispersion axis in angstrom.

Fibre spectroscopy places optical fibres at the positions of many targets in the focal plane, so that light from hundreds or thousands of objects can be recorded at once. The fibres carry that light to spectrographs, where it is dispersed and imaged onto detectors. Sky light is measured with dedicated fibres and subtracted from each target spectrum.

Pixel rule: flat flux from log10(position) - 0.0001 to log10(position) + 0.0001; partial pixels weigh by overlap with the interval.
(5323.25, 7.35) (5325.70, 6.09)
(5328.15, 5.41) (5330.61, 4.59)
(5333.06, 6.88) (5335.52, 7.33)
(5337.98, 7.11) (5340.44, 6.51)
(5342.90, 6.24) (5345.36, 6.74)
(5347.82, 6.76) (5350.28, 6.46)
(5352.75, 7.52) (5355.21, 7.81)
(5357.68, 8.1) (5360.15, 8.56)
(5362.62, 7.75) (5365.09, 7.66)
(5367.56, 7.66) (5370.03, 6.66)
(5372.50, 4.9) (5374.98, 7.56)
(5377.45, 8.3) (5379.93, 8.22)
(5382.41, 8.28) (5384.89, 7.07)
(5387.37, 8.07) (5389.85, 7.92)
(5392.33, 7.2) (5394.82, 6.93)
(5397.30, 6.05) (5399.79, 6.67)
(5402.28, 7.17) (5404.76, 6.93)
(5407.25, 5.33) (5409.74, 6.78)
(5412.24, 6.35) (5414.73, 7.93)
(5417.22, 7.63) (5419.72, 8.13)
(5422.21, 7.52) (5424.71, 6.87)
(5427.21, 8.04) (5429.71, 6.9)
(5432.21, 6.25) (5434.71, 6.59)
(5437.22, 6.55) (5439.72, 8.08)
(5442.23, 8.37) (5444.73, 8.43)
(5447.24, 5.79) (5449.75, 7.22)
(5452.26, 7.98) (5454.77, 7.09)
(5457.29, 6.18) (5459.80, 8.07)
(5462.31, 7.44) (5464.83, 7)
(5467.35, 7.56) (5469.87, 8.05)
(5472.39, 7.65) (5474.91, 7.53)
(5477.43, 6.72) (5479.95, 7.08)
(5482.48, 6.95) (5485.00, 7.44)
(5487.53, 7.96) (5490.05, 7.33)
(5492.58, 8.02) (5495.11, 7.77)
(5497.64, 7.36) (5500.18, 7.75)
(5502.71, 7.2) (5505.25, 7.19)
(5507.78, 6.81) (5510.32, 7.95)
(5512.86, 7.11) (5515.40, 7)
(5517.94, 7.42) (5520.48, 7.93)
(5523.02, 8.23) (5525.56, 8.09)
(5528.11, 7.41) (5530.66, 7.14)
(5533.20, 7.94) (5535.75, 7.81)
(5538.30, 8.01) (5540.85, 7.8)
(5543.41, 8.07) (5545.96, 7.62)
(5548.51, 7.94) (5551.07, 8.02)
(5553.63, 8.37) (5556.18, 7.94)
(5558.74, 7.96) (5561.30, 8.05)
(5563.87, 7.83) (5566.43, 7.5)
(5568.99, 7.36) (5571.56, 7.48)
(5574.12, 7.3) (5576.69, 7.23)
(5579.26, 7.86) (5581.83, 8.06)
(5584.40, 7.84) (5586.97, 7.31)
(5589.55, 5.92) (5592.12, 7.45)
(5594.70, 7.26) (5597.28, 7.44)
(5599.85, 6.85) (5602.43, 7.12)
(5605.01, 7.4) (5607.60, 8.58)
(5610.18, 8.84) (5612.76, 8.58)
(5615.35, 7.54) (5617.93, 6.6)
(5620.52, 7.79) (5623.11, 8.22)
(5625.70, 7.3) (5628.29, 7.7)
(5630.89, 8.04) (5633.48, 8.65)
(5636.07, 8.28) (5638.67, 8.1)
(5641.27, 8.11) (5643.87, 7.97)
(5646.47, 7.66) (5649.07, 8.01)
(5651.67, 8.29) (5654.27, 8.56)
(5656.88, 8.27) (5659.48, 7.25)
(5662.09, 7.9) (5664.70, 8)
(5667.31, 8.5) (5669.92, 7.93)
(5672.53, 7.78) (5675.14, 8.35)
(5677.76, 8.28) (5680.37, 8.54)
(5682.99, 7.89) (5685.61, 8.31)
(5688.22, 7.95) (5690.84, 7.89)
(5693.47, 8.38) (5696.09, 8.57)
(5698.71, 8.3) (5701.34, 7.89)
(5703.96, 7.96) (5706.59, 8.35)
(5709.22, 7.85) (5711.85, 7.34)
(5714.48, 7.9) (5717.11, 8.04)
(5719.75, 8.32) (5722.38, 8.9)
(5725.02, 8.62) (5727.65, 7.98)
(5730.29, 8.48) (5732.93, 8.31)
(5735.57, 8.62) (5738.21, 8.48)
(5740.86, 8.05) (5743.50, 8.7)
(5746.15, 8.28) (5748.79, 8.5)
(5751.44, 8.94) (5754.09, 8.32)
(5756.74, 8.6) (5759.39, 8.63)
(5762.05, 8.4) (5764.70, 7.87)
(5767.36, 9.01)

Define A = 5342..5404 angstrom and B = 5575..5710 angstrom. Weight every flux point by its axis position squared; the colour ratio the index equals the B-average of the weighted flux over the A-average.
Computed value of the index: 1.19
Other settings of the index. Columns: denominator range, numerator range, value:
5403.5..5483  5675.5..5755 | 1.26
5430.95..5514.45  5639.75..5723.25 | 1.19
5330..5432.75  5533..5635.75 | 1.16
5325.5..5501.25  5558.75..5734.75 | 1.20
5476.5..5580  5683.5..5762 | 1.17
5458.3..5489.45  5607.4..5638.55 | 1.13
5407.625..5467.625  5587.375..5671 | 1.16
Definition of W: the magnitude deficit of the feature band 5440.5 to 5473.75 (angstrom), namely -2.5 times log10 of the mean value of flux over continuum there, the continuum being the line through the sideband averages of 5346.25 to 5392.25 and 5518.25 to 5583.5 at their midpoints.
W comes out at 0.027 mag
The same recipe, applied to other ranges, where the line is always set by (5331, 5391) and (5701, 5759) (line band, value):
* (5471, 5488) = 0.05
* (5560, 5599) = 0.06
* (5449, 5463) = 0.03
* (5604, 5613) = -0.05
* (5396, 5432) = 0.07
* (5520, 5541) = -0.01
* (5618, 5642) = 0.01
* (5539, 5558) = -0.02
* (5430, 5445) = 0.03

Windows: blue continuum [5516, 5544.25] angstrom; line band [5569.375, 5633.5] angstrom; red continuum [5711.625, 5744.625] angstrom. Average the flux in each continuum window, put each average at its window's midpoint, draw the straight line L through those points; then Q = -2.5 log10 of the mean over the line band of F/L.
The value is 0.054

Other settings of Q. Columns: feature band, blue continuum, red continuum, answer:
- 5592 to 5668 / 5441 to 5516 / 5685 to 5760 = 0.01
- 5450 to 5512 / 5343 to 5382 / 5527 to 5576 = 0.03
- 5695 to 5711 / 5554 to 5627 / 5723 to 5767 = 0.01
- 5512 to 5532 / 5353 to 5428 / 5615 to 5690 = 0.02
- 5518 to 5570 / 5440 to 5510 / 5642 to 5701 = -0.03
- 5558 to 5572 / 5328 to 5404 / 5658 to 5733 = 0.00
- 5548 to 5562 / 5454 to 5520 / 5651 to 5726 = -0.06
